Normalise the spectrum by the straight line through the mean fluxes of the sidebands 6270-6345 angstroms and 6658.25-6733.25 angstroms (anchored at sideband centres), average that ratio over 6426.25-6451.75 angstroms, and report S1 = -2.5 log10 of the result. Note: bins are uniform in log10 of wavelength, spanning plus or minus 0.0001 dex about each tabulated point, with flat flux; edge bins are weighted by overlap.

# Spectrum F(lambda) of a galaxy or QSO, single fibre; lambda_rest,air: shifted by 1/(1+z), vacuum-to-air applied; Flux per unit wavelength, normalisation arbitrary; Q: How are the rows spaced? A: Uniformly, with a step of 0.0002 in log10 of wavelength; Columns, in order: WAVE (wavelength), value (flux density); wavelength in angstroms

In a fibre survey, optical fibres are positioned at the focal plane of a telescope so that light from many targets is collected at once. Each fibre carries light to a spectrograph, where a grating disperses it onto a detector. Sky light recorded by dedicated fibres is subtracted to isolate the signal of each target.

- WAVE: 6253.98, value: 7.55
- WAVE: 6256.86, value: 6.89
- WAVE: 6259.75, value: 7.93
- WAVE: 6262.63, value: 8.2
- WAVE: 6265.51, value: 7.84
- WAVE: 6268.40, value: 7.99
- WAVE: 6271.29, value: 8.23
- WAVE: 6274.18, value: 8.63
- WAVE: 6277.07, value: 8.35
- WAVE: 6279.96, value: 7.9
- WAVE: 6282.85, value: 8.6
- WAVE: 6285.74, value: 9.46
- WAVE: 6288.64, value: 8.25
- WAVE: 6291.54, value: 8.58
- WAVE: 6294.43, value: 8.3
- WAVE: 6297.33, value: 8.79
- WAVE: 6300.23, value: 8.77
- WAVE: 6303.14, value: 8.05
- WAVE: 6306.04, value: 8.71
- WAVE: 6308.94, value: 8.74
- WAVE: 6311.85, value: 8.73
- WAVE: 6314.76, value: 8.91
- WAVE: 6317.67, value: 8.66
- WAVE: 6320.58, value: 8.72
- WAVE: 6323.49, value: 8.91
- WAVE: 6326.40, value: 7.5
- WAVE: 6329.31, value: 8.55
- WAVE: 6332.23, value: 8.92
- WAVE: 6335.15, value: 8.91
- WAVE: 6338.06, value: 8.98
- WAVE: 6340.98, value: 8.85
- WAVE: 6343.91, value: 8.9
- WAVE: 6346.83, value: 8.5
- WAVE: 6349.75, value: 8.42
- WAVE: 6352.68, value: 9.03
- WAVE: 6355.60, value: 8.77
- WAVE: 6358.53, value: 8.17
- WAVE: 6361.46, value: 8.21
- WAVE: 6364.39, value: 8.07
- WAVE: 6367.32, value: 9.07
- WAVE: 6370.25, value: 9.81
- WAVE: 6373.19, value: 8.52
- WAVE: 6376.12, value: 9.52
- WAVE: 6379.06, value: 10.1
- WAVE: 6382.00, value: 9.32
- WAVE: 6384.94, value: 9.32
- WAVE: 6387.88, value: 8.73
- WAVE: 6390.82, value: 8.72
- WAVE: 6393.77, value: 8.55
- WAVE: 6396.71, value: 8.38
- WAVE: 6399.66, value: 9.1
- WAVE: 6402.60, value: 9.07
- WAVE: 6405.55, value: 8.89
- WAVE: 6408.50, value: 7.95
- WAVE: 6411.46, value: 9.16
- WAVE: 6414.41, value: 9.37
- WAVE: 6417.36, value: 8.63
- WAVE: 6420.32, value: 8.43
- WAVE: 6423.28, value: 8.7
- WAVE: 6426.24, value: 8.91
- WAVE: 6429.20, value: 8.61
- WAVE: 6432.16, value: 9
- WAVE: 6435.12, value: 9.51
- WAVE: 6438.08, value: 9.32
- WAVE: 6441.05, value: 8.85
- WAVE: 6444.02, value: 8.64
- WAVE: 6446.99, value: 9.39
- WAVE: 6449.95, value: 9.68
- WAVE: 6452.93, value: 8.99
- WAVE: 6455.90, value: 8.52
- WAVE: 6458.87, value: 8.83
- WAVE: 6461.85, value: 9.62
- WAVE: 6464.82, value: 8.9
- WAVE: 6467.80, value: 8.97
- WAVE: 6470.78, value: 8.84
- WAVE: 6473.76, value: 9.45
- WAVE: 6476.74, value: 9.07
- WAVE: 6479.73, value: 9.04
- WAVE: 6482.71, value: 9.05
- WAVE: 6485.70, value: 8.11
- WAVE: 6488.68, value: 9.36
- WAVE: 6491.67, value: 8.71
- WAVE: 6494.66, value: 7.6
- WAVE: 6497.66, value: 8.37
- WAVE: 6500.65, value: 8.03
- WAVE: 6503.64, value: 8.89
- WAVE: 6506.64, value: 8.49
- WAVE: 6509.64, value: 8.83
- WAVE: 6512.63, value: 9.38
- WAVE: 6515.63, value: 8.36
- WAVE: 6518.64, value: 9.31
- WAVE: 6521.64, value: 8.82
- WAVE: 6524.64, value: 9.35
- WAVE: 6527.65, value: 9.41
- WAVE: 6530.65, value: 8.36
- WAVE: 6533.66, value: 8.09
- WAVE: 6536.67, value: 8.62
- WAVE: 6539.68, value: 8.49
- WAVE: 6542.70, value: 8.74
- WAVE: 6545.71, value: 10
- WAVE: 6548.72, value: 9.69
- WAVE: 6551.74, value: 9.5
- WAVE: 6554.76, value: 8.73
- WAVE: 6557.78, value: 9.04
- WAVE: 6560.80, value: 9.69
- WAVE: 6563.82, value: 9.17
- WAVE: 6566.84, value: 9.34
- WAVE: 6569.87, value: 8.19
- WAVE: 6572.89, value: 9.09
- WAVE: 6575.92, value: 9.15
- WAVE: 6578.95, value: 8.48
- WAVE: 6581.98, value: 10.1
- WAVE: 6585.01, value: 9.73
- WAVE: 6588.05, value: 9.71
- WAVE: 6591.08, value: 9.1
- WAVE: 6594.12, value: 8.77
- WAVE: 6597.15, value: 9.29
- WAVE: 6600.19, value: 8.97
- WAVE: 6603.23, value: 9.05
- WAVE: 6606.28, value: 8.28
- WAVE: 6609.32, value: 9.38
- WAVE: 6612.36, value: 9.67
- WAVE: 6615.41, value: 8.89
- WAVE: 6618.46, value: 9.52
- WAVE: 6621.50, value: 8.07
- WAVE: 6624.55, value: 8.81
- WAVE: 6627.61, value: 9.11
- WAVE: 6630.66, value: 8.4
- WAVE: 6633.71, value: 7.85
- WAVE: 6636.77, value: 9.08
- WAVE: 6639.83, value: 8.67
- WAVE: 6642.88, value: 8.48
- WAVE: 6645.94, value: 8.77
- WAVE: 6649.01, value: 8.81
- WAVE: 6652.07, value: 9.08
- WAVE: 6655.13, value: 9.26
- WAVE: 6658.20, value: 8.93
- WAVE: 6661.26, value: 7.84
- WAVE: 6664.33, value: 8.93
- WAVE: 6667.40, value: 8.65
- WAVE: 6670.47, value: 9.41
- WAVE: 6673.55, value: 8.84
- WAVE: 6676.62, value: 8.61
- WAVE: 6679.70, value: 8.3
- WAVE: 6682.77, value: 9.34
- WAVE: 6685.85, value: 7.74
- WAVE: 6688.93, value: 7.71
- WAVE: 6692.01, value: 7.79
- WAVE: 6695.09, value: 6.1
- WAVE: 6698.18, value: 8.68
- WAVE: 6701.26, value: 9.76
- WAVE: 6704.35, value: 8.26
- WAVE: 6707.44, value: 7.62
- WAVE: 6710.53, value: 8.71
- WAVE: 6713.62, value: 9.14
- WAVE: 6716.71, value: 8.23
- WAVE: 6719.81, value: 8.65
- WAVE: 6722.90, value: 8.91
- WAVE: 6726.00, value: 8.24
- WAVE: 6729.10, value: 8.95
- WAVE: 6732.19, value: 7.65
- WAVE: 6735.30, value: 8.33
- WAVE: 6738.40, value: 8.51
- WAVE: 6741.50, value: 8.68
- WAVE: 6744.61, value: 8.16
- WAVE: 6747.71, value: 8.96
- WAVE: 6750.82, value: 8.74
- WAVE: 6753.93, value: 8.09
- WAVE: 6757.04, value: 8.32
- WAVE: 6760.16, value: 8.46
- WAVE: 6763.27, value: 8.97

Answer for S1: -0.069 mag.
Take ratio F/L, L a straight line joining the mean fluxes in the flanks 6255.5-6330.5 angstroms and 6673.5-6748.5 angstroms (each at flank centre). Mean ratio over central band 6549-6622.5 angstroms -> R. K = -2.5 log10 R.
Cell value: -0.09 mag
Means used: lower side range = 8.39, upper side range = 8.38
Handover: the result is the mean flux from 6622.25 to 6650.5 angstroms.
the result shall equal 8.65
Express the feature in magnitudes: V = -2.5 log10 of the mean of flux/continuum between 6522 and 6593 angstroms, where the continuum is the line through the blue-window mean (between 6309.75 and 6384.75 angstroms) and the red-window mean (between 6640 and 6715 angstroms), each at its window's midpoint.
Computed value -0.059 mag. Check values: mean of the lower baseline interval 8.81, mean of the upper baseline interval 8.53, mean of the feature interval 9.11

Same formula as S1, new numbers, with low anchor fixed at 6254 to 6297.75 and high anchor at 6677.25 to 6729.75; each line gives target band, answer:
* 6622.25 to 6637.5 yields -0.03 mag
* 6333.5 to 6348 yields -0.07 mag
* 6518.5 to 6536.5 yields -0.07 mag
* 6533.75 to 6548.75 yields -0.08 mag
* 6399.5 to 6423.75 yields -0.07 mag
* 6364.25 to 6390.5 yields -0.12 mag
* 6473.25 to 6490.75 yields -0.09 mag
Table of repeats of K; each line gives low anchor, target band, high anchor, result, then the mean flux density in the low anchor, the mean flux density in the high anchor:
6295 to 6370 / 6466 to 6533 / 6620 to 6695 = -0.025 mag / 8.65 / 8.55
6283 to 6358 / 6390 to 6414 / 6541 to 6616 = 0.010 mag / 8.67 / 9.19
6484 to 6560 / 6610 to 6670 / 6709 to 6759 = -0.019 mag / 8.82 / 8.52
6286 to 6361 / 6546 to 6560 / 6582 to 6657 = -0.052 mag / 8.63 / 8.97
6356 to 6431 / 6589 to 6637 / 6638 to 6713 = -0.037 mag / 8.85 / 8.52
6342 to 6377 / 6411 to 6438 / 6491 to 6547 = -0.025 mag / 8.74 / 8.72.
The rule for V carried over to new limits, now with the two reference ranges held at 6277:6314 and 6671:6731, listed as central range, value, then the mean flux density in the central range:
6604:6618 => -0.079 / 9.09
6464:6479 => -0.068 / 9.05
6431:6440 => -0.092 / 9.27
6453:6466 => -0.058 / 8.98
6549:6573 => -0.081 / 9.12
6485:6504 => 0.008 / 8.43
